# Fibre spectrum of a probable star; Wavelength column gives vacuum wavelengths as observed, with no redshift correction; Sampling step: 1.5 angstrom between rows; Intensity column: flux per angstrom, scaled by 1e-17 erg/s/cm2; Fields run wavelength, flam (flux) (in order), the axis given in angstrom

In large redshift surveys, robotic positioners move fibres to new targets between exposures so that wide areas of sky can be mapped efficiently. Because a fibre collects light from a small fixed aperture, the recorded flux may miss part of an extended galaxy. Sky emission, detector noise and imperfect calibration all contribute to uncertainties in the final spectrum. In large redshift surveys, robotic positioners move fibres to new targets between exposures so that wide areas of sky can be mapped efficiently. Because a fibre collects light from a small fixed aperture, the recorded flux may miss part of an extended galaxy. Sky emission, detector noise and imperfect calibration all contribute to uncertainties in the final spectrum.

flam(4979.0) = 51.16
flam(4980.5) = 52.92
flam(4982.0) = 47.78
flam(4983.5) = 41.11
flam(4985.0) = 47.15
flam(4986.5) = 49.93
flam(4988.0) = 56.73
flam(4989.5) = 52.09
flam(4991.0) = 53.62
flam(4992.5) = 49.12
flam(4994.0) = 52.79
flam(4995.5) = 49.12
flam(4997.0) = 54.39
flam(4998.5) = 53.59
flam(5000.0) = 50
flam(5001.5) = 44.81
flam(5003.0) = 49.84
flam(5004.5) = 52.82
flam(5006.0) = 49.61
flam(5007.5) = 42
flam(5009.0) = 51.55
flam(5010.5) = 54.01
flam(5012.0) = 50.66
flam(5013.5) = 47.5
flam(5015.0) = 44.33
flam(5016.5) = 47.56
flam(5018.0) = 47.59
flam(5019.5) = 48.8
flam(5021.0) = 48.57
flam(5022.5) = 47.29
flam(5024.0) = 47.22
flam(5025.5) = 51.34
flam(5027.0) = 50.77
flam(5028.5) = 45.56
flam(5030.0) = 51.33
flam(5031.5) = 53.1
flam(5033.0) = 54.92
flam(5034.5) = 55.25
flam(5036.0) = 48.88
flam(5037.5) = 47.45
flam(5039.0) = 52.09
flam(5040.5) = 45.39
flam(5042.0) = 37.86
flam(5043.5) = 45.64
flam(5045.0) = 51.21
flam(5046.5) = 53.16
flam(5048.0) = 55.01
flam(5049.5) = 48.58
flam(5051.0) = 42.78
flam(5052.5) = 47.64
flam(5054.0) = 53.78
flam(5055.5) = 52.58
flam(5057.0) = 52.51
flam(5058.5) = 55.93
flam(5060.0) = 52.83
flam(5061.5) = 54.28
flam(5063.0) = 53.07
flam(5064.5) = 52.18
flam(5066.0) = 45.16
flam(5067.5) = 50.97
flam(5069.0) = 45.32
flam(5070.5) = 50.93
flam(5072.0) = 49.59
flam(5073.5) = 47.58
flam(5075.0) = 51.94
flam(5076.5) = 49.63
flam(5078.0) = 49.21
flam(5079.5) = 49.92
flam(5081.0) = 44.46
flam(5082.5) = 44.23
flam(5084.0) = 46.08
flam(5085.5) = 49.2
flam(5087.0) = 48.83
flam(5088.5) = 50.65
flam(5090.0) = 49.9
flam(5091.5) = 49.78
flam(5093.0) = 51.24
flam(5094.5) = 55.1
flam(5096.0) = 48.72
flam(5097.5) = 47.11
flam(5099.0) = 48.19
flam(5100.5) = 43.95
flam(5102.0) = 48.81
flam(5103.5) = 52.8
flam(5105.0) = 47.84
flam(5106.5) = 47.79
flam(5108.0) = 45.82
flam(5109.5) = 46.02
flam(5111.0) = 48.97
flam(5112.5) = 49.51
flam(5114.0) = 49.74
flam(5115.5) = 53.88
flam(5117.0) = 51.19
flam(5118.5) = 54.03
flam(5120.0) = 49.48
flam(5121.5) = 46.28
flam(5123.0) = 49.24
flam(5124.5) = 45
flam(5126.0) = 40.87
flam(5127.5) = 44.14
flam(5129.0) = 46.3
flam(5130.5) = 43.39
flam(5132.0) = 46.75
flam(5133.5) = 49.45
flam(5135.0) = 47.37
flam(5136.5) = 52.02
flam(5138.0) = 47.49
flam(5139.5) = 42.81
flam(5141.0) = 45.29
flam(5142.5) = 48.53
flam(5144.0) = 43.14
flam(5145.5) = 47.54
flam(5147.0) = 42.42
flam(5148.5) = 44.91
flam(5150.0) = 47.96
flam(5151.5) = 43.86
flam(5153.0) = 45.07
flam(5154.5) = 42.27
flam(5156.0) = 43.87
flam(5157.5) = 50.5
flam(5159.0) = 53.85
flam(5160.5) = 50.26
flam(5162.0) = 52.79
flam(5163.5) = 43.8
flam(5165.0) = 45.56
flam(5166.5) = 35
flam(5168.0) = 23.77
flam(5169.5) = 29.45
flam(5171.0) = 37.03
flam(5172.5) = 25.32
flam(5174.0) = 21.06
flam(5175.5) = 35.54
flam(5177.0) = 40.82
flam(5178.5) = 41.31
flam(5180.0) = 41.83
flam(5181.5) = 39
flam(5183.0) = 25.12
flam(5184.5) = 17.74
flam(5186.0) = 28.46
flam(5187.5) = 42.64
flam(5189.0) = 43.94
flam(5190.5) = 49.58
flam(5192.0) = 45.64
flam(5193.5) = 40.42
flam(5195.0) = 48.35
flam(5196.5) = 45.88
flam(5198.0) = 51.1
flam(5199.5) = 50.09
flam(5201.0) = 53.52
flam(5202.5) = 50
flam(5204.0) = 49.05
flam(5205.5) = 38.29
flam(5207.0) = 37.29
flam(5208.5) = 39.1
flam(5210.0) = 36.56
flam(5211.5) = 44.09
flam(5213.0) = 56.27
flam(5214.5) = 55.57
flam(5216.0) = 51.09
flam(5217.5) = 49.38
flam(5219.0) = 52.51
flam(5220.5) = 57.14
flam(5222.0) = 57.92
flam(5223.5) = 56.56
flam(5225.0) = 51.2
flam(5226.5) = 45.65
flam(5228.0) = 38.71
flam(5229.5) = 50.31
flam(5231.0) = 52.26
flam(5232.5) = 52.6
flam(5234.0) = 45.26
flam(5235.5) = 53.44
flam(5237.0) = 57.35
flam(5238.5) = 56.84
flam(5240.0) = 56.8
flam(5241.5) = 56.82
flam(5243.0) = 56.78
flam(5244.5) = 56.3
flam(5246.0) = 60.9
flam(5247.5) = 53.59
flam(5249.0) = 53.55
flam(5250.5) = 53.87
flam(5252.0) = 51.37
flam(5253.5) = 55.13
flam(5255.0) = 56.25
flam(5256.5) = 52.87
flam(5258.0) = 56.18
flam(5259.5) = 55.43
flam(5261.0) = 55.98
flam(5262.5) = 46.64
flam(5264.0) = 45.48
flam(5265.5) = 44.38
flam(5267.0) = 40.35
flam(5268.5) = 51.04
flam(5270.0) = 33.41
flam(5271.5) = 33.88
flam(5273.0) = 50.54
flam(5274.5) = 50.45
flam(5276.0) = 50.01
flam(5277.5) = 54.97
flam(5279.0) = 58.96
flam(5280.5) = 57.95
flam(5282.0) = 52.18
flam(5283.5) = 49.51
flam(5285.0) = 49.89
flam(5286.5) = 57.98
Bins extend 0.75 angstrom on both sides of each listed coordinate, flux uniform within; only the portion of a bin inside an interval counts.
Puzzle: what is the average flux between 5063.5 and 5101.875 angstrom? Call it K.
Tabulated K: 48.8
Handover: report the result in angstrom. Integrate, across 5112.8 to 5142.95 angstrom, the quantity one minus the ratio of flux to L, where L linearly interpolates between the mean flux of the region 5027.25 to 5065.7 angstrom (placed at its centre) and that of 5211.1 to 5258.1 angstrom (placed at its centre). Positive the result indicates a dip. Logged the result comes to 2.3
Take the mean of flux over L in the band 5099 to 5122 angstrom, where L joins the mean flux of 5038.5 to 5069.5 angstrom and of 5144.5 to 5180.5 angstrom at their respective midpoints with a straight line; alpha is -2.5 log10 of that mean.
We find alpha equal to -0.09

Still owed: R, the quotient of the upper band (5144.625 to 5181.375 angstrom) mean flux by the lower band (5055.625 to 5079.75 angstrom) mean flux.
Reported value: 0.81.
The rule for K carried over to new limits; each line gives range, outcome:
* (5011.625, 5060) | 49.5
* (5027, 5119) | 49.6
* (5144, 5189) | 39.4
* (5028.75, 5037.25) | 52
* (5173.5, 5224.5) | 44.1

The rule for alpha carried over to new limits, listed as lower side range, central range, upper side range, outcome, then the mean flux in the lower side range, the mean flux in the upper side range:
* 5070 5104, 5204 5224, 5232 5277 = 0.05 mag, 49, 51.5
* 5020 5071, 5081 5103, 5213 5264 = 0.05 mag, 50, 53.3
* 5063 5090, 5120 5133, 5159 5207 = -0.02 mag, 48.7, 40.2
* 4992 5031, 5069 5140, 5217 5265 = 0.06 mag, 49.3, 53.1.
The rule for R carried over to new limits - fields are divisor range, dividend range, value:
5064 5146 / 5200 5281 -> 1.05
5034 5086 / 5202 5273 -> 1.02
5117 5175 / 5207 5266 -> 1.18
